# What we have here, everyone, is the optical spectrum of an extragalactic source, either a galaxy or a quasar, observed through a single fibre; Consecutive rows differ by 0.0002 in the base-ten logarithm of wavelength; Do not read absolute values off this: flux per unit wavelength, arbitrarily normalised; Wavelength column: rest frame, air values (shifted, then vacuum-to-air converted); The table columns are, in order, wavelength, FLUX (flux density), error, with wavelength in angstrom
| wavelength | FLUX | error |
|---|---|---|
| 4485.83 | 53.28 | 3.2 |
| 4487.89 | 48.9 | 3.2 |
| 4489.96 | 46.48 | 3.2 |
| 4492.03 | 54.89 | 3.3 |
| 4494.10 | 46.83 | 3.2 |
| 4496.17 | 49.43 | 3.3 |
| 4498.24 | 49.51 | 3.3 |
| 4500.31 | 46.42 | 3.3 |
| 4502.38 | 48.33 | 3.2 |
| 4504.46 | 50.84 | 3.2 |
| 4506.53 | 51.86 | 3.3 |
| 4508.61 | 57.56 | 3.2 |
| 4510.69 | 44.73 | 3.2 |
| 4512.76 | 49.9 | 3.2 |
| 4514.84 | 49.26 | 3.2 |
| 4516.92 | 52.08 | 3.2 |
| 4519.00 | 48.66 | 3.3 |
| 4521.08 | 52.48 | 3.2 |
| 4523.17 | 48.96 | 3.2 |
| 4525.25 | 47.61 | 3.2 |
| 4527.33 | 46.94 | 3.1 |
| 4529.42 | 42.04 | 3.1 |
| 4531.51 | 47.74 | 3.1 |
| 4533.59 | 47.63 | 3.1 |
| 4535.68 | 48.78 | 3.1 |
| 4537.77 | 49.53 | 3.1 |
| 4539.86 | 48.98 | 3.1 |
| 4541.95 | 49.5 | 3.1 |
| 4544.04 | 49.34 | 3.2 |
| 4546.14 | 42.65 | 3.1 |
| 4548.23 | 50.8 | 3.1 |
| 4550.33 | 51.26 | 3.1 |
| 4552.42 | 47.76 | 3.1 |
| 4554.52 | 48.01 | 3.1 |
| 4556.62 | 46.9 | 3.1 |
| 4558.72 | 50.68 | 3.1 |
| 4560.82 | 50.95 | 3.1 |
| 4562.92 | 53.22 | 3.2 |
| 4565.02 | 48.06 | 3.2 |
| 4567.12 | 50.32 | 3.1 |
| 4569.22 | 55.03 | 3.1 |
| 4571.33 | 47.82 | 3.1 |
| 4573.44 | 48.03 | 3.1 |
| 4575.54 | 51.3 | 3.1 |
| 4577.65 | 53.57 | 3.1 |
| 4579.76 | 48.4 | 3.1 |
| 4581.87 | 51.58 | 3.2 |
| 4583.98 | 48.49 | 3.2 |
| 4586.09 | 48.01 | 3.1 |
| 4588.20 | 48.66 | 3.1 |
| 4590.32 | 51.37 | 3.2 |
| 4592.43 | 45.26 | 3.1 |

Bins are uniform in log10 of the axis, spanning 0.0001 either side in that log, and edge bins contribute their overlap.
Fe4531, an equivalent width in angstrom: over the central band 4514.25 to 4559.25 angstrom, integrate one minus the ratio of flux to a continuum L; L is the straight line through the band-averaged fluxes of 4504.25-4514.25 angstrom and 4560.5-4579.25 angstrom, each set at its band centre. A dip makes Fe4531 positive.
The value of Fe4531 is 2.1 angstrom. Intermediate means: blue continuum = 50.9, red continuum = 50.9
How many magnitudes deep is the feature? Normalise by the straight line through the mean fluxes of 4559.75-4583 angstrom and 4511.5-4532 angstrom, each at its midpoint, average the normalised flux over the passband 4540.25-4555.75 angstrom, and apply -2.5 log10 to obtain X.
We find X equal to 0.03 mag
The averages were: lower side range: 48.5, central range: 48.5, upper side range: 50.7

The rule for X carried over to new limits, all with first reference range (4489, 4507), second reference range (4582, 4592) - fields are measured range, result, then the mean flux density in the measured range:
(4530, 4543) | 0.02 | 48.5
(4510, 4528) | 0.00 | 49.1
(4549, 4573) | -0.02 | 49.9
